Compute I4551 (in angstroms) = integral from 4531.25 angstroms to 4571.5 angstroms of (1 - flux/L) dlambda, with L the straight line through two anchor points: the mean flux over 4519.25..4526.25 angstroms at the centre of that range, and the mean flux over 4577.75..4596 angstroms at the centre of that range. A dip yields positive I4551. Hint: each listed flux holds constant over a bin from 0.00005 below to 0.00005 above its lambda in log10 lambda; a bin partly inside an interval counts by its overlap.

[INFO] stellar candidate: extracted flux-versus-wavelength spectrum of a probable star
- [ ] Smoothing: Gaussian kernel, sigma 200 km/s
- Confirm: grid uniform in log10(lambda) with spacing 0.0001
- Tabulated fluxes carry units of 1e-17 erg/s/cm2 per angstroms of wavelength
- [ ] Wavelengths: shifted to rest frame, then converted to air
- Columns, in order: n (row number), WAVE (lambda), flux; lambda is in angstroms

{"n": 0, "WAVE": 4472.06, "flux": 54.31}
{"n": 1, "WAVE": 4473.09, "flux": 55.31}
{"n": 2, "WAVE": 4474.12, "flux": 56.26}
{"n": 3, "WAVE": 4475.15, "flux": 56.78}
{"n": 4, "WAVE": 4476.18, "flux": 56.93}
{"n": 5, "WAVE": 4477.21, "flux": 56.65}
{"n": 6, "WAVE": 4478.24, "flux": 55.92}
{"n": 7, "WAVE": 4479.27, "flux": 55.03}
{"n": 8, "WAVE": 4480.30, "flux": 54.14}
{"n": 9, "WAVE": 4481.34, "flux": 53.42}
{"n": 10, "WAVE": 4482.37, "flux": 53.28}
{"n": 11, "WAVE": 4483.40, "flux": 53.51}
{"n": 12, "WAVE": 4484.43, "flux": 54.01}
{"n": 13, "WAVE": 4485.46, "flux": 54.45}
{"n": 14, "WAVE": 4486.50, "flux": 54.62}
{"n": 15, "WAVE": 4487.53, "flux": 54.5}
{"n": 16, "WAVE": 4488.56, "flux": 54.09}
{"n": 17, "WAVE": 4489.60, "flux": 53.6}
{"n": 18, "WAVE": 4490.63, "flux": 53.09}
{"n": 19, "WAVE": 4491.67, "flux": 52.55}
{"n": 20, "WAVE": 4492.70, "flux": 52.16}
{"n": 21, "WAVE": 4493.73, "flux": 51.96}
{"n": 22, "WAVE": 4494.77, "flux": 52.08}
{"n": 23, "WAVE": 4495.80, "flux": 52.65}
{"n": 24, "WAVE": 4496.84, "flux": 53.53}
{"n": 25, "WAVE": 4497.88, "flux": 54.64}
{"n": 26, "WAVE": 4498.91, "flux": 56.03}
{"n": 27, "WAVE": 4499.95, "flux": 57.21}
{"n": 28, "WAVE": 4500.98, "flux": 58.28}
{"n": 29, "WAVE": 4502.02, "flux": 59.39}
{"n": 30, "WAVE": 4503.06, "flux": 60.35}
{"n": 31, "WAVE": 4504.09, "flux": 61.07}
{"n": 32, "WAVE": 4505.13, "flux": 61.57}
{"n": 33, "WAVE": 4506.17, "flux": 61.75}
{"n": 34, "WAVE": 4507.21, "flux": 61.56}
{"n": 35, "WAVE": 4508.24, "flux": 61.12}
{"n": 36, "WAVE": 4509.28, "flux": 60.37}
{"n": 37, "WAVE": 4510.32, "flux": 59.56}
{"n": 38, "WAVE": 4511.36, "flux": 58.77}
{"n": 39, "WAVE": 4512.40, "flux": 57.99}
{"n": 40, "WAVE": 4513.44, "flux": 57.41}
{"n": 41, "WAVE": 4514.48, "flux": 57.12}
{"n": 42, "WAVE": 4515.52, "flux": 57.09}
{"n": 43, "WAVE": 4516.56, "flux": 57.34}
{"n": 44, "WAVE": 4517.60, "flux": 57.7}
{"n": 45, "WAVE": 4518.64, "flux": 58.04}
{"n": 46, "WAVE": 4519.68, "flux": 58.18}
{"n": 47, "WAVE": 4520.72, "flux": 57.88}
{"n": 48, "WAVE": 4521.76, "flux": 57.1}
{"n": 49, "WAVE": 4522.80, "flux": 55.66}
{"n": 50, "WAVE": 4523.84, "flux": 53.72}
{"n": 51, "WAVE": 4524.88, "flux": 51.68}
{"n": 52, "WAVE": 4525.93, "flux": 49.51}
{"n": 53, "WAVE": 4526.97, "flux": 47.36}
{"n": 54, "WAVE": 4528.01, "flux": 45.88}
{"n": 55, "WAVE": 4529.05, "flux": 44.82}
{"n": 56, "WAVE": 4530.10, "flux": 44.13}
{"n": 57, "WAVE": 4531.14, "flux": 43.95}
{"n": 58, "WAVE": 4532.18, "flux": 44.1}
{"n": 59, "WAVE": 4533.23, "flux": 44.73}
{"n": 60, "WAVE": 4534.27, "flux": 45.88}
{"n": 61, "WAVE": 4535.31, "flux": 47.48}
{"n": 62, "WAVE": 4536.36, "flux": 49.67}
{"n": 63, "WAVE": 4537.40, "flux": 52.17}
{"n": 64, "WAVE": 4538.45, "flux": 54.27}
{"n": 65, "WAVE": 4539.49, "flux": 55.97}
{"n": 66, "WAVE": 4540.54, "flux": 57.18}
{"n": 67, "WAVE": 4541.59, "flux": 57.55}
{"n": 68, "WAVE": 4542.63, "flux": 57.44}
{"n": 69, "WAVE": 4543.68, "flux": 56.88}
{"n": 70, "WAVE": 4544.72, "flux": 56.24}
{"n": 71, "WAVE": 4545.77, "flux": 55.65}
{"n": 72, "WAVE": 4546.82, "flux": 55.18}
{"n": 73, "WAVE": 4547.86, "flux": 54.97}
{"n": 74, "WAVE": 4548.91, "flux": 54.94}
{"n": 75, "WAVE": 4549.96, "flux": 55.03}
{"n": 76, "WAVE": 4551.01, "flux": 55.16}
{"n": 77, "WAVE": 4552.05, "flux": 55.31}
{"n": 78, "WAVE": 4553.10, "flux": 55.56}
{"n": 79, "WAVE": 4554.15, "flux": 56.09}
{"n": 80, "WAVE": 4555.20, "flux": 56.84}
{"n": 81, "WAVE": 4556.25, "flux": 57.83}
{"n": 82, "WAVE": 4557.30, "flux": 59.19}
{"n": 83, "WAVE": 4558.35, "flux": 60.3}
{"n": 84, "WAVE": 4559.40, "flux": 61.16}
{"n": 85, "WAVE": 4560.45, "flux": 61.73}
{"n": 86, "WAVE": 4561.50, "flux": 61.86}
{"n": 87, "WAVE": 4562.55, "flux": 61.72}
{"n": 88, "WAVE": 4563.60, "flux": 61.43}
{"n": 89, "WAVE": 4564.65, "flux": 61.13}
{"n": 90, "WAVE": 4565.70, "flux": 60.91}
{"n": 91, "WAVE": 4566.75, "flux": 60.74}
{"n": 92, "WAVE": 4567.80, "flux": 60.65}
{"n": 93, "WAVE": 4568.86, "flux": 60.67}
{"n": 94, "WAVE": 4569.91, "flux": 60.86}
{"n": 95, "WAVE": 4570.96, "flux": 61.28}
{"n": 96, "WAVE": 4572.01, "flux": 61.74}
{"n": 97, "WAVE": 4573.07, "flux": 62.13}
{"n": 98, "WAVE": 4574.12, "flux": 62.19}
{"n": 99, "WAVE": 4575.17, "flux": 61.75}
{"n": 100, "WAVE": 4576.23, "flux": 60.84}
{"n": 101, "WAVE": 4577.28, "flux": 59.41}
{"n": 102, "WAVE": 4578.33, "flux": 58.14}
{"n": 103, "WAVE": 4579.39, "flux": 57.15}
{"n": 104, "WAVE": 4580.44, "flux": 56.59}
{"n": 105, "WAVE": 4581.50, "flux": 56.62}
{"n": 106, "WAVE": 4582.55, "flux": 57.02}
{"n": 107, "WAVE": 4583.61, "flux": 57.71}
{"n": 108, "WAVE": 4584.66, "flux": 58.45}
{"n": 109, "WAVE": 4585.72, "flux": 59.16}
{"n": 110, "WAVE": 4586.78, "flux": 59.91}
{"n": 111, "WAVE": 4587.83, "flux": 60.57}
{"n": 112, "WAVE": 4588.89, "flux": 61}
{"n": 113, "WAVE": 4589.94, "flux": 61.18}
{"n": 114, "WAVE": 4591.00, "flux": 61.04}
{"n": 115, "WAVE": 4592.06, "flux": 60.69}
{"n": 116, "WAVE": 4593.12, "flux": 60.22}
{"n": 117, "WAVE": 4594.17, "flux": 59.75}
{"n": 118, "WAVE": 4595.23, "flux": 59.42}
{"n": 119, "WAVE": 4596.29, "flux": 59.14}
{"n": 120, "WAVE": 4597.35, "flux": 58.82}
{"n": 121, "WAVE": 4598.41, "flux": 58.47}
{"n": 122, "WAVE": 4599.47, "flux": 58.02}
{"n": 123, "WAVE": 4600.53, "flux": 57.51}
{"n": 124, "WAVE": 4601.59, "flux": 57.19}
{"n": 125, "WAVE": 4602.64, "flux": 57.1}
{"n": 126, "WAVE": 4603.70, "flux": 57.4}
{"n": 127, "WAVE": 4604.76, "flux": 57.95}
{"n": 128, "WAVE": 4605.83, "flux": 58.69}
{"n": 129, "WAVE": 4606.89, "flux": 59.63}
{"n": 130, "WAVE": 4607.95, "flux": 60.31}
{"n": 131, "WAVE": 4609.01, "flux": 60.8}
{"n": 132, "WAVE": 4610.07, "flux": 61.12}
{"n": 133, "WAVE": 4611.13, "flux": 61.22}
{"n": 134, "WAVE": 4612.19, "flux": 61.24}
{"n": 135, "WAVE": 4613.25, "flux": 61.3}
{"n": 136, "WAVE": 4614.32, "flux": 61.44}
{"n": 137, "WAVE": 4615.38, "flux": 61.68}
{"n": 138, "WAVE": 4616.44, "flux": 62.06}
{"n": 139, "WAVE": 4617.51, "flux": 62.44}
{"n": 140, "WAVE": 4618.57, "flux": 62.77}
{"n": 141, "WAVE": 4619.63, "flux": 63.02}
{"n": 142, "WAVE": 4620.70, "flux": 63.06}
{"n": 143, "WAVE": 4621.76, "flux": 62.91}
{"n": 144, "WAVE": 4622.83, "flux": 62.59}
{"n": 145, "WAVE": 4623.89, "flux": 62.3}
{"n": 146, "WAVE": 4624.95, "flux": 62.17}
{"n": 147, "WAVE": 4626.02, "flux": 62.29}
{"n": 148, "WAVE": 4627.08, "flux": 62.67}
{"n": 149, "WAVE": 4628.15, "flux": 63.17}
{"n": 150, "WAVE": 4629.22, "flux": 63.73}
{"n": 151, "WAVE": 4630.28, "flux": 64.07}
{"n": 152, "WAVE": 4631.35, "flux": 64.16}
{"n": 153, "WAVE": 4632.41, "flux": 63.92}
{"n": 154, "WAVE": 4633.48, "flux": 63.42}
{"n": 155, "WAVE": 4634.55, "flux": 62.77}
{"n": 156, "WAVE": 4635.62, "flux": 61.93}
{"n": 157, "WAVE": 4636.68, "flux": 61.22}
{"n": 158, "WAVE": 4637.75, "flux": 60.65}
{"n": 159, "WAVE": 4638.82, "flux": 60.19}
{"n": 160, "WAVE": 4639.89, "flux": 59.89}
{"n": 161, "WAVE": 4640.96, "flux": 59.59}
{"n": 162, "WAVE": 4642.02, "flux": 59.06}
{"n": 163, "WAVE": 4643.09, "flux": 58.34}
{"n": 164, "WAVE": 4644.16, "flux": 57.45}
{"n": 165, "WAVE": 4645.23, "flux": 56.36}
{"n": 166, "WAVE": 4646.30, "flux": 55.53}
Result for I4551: 0.3 angstroms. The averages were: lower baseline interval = 54.9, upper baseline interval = 59.1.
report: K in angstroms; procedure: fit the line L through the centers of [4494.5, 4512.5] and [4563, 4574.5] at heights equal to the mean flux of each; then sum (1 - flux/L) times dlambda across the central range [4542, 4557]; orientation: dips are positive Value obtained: 1.1 angstroms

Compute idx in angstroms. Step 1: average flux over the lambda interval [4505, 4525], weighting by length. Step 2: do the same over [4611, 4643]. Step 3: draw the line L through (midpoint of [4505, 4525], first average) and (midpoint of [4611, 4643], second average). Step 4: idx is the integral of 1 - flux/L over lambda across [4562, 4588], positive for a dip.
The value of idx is 0.1 angstroms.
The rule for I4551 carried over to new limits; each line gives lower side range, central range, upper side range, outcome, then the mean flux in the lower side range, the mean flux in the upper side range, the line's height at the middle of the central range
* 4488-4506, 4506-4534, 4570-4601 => 1.3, 55.7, 59.5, 56.7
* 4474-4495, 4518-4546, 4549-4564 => 2.5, 54.2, 58.4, 57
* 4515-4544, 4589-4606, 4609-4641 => 0.1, 52.2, 62.2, 59.3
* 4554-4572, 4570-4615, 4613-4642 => 1.2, 60.4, 62.2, 61.2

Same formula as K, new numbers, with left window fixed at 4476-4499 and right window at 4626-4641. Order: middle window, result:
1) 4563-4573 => -0.4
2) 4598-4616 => 0.4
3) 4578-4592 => 0.2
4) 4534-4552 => 0.9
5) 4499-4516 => -1.3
